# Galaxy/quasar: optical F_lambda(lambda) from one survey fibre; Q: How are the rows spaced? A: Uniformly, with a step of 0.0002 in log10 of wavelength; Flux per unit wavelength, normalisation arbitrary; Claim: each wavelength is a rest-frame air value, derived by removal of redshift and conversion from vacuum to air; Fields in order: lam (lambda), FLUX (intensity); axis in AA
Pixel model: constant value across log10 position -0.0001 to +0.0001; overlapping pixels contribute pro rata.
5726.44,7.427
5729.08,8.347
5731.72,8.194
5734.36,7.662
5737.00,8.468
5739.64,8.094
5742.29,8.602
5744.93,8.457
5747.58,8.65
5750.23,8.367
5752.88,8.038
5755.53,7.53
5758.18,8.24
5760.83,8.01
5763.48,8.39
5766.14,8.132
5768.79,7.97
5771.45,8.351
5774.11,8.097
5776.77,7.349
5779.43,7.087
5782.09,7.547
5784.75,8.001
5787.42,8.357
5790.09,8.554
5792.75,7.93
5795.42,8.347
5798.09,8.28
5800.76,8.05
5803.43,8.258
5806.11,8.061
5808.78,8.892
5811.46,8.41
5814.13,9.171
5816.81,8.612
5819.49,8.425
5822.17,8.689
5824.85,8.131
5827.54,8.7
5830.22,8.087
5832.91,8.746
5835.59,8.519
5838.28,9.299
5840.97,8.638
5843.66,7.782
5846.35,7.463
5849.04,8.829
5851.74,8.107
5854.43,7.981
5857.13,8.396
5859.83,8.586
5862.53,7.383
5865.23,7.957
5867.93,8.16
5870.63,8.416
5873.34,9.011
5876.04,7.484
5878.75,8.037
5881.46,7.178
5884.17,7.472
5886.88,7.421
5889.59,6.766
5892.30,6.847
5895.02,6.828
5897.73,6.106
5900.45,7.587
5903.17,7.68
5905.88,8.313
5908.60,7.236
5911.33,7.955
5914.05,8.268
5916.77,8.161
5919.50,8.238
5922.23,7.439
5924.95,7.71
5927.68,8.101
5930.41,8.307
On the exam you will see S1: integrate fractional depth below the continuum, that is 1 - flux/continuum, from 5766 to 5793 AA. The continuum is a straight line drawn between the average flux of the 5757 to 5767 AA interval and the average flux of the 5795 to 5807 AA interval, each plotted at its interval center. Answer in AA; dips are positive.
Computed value 0.85 AA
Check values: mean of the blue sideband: 8.2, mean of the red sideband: 8.19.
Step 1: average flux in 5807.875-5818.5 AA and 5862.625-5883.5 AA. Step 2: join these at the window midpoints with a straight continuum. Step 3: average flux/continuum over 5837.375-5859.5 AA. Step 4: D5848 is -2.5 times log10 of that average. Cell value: 0.00 mag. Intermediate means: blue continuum 8.75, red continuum 7.98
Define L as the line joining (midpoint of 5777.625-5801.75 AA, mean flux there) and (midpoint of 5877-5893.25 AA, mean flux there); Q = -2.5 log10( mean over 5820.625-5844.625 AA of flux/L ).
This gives -0.11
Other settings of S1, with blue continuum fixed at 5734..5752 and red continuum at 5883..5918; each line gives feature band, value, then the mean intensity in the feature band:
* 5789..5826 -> -2.0 AA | 8.42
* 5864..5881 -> -1.2 AA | 8.13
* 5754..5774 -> 0.3 AA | 8.09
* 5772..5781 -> 0.6 AA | 7.59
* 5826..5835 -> -0.8 AA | 8.5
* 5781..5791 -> 0.0 AA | 8.11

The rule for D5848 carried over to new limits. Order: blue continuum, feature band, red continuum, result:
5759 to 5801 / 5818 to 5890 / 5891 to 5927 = -0.05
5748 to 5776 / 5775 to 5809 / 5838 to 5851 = 0.02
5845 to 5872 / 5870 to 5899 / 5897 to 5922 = 0.08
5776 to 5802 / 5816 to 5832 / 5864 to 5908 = -0.08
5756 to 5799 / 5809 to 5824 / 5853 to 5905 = -0.10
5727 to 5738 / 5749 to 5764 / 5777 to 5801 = 0.00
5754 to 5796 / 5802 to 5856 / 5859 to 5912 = -0.09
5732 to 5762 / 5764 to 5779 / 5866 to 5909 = 0.02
